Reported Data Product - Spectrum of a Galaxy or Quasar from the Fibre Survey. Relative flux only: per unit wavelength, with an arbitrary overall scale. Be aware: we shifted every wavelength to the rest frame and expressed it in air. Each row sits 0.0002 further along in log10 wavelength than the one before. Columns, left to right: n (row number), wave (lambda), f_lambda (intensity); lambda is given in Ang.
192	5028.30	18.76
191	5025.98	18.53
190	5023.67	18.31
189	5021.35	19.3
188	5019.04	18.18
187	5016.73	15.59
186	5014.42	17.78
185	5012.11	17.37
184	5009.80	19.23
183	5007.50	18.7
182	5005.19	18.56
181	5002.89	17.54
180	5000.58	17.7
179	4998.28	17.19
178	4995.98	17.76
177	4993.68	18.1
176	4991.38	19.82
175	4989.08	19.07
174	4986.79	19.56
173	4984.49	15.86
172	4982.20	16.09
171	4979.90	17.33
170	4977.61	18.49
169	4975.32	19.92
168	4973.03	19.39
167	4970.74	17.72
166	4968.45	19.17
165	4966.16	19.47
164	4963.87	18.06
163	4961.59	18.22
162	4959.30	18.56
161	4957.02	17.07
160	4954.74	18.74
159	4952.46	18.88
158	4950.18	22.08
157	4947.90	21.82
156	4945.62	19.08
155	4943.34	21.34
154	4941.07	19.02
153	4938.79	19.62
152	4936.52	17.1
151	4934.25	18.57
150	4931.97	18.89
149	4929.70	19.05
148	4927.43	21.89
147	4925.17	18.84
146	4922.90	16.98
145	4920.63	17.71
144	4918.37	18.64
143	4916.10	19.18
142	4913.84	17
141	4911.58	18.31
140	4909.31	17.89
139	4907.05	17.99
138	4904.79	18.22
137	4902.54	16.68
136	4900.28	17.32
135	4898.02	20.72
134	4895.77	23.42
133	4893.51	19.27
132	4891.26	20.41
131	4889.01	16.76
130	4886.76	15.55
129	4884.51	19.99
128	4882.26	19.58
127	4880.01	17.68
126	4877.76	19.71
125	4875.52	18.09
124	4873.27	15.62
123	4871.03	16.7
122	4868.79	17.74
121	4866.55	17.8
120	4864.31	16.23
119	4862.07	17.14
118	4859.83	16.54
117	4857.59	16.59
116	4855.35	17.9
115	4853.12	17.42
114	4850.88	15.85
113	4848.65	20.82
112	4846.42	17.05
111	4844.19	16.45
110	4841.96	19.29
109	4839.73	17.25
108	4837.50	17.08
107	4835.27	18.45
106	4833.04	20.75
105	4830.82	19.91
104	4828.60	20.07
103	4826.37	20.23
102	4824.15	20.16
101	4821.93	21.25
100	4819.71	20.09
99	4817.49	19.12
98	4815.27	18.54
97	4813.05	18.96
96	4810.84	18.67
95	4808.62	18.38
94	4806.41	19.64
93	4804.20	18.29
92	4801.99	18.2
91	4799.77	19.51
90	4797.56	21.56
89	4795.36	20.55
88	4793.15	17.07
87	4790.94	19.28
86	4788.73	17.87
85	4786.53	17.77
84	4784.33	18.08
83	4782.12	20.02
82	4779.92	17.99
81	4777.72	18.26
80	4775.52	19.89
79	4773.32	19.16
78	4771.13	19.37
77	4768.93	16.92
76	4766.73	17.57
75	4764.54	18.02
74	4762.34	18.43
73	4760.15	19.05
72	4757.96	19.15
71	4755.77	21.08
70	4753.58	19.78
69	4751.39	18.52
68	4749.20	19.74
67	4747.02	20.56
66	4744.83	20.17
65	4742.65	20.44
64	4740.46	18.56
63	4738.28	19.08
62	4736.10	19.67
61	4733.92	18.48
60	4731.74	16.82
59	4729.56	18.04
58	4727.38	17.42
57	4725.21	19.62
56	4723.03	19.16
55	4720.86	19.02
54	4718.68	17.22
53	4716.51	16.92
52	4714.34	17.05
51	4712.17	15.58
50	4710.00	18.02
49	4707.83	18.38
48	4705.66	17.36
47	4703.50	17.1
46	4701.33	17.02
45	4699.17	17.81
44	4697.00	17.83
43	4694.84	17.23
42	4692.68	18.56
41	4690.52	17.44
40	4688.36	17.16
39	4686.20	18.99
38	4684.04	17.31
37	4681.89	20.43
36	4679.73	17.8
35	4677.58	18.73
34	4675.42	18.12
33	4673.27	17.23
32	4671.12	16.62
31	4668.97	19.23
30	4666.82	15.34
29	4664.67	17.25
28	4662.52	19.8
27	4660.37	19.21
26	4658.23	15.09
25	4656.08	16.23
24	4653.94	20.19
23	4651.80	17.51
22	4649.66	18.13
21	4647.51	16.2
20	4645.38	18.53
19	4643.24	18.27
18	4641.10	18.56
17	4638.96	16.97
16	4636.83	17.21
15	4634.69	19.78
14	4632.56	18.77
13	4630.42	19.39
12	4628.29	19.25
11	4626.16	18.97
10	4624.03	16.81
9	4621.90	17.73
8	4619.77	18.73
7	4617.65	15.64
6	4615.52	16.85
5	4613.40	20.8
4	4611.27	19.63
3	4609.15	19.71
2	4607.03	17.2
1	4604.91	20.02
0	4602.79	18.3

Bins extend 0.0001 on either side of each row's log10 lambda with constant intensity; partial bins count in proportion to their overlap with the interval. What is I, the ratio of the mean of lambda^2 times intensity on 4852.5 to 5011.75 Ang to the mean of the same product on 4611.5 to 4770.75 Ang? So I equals 1.12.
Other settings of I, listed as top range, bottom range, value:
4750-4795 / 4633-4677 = 1.10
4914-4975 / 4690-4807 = 1.11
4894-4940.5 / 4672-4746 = 1.13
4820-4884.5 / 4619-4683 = 1.10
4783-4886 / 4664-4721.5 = 1.11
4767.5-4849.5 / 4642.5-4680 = 1.14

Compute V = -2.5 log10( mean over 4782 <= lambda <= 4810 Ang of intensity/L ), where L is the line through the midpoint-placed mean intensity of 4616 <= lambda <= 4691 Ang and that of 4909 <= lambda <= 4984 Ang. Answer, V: -0.03 mag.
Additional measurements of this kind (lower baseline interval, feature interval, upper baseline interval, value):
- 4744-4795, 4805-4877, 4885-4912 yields 0.02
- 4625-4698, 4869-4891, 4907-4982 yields 0.05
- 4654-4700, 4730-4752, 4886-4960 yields -0.06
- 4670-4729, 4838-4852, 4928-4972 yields 0.05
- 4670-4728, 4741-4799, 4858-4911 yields -0.07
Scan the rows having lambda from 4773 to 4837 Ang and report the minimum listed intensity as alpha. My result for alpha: 17.07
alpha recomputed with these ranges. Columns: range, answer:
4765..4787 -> 16.92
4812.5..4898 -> 15.55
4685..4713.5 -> 15.58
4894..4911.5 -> 16.68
